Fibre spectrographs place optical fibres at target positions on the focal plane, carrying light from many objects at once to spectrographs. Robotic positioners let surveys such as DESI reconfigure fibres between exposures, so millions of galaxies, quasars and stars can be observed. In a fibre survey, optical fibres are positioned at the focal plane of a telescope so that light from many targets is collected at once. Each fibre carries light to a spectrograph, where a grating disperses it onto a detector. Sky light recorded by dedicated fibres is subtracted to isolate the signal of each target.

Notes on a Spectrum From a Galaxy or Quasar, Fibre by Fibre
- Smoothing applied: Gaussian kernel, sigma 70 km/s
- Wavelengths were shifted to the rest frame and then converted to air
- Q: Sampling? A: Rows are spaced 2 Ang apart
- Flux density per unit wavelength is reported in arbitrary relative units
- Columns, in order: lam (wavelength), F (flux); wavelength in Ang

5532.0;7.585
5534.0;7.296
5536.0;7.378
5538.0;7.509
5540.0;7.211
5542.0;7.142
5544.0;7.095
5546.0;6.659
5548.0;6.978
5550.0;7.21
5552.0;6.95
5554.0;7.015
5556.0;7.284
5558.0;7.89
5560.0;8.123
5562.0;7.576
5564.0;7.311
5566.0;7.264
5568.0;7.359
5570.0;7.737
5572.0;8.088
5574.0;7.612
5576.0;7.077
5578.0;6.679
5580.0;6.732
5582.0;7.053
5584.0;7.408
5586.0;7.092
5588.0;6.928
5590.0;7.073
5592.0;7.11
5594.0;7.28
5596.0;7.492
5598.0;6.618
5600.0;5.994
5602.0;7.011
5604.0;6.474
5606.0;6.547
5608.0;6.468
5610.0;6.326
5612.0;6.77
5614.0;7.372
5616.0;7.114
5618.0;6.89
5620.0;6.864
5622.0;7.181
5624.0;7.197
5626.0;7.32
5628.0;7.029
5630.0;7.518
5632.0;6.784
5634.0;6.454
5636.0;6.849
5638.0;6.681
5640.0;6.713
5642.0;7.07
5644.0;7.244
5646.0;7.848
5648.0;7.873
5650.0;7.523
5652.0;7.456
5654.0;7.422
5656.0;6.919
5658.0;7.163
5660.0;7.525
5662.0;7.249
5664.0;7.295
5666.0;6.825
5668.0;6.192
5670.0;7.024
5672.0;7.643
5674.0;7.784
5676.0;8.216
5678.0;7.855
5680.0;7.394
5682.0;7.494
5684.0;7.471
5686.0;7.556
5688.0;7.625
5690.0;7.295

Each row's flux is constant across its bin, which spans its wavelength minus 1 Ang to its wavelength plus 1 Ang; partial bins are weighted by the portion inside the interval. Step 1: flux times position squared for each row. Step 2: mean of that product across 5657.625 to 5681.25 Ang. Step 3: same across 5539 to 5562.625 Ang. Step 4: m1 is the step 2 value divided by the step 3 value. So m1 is 1.06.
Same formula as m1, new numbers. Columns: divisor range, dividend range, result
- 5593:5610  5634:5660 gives 1.09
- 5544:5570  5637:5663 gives 1.03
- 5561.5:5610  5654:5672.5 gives 1.03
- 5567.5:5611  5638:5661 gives 1.07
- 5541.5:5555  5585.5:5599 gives 1.03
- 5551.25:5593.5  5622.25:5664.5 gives 1.01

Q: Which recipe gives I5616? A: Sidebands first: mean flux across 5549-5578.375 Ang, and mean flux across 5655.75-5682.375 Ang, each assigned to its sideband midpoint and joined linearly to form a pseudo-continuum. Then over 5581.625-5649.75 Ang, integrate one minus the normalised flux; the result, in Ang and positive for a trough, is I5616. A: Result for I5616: 3.6 Ang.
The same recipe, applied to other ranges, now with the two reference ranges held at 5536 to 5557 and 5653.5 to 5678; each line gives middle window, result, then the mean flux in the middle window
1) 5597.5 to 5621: 1.64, 6.71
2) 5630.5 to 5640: 0.67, 6.74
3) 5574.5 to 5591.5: 0.34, 7.03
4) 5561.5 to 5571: -0.39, 7.44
